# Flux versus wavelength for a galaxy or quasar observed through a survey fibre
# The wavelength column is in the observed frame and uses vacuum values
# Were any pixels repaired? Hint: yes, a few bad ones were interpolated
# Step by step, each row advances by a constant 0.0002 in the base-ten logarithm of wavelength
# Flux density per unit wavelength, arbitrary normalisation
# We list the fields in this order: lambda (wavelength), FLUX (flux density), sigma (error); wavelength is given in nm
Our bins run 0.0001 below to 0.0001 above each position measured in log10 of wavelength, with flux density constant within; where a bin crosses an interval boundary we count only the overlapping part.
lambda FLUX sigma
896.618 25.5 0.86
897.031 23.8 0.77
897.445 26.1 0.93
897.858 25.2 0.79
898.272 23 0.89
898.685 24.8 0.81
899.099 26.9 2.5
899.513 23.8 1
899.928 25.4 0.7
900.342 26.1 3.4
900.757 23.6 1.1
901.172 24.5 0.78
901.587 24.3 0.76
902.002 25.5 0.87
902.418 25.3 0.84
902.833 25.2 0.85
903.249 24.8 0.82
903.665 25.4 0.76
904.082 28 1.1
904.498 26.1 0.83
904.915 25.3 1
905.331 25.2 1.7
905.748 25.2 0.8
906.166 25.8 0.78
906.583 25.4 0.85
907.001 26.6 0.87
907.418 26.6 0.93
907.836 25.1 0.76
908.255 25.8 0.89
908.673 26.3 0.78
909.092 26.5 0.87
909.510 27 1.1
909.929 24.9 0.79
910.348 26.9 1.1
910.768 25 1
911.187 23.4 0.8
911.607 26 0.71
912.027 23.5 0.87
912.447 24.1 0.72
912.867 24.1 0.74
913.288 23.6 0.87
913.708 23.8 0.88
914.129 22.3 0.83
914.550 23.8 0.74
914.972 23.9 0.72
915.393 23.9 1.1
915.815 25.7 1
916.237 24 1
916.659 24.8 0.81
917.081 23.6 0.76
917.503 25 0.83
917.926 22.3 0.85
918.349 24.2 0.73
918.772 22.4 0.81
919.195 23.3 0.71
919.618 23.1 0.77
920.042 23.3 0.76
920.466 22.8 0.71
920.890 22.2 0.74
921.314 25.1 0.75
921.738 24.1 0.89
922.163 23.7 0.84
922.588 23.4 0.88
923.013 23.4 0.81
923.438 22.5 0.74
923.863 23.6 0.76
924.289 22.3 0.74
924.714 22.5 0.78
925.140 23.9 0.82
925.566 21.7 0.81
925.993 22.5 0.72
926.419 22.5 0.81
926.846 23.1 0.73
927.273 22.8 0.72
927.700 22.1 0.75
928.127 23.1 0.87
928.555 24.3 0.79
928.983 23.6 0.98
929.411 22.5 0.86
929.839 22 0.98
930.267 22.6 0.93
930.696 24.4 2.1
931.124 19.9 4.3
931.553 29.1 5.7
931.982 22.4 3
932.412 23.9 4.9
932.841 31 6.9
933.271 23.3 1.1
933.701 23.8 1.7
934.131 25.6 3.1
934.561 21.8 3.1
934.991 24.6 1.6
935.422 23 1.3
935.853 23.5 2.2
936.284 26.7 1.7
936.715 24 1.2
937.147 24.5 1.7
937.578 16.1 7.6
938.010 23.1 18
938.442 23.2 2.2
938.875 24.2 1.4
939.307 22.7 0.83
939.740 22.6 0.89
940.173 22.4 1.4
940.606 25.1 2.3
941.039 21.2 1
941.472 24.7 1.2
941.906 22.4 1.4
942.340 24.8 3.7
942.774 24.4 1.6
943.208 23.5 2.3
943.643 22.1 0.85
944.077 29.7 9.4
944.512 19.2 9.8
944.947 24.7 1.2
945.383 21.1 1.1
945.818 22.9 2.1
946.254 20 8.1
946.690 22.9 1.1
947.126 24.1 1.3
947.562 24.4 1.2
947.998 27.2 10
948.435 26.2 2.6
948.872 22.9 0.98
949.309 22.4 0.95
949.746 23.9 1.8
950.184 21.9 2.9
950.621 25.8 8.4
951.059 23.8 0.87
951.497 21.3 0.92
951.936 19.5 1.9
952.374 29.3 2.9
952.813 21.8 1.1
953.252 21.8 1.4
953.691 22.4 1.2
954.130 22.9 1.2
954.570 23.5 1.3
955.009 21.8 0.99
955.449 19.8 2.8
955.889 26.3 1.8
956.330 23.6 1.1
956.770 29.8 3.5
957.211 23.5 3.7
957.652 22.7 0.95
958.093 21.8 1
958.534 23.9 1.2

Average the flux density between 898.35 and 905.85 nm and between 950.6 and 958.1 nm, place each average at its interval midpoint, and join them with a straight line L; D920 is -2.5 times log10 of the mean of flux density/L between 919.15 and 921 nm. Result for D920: 0.077 mag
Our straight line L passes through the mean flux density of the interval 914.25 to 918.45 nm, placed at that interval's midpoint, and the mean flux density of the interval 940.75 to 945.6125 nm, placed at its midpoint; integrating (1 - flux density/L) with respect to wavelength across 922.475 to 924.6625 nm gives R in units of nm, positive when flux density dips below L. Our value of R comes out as 0.08 nm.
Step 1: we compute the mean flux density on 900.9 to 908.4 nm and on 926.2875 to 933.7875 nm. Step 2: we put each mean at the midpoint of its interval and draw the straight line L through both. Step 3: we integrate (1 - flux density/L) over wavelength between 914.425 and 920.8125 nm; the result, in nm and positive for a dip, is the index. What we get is 0.23 nm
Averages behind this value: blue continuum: 25.5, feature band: 23.7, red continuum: 23.7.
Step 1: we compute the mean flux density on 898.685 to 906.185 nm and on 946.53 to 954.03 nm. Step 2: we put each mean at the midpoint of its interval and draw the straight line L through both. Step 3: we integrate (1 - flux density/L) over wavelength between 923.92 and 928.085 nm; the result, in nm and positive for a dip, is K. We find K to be 0.31 nm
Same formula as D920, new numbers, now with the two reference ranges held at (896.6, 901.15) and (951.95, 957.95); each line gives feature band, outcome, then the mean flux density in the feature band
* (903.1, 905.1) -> -0.05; 26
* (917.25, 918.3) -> 0.03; 23.7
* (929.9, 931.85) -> 0.02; 23.8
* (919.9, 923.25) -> 0.04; 23.5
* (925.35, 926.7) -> 0.09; 22.3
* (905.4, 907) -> -0.04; 25.6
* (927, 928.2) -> 0.07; 22.6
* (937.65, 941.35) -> 0.05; 22.8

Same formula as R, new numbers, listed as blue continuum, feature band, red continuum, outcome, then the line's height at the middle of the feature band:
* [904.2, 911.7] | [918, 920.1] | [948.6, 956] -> 0.156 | 25.1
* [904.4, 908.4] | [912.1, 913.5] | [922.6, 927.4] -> 0.046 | 24.7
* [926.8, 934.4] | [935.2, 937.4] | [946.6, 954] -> -0.037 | 23.8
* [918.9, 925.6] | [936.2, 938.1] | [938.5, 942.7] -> 0.061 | 23.3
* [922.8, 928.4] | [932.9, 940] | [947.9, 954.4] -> -0.118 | 23.1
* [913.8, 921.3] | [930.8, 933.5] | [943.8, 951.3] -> -0.144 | 23.6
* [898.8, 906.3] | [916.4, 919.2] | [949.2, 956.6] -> 0.111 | 24.7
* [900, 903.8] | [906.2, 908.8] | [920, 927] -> -0.155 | 24.5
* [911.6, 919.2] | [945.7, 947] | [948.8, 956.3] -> 0.065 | 23.2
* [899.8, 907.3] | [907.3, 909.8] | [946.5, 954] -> -0.090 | 25.3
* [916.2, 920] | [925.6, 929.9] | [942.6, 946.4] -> 0.108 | 23.4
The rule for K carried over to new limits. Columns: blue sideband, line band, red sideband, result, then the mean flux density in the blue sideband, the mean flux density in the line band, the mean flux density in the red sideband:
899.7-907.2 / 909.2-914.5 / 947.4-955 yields 0.112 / 25.4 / 24.6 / 23.5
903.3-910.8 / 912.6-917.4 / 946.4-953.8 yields 0.288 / 25.9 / 24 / 23.6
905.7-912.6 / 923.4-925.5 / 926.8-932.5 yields 0.082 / 25.6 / 22.9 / 23.3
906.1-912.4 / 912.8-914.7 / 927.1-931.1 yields 0.116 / 25.6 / 23.5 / 22.9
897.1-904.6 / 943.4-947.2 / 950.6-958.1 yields 0.123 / 25.2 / 22.9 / 23.4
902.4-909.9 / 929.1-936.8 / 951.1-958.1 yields 0.102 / 25.9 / 24.1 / 23.3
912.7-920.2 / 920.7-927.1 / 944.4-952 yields 0.132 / 23.7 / 23.1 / 23.1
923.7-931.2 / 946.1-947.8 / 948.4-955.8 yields -0.005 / 22.8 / 23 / 23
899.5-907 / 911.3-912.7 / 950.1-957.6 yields 0.032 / 25.3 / 24.4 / 23.5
